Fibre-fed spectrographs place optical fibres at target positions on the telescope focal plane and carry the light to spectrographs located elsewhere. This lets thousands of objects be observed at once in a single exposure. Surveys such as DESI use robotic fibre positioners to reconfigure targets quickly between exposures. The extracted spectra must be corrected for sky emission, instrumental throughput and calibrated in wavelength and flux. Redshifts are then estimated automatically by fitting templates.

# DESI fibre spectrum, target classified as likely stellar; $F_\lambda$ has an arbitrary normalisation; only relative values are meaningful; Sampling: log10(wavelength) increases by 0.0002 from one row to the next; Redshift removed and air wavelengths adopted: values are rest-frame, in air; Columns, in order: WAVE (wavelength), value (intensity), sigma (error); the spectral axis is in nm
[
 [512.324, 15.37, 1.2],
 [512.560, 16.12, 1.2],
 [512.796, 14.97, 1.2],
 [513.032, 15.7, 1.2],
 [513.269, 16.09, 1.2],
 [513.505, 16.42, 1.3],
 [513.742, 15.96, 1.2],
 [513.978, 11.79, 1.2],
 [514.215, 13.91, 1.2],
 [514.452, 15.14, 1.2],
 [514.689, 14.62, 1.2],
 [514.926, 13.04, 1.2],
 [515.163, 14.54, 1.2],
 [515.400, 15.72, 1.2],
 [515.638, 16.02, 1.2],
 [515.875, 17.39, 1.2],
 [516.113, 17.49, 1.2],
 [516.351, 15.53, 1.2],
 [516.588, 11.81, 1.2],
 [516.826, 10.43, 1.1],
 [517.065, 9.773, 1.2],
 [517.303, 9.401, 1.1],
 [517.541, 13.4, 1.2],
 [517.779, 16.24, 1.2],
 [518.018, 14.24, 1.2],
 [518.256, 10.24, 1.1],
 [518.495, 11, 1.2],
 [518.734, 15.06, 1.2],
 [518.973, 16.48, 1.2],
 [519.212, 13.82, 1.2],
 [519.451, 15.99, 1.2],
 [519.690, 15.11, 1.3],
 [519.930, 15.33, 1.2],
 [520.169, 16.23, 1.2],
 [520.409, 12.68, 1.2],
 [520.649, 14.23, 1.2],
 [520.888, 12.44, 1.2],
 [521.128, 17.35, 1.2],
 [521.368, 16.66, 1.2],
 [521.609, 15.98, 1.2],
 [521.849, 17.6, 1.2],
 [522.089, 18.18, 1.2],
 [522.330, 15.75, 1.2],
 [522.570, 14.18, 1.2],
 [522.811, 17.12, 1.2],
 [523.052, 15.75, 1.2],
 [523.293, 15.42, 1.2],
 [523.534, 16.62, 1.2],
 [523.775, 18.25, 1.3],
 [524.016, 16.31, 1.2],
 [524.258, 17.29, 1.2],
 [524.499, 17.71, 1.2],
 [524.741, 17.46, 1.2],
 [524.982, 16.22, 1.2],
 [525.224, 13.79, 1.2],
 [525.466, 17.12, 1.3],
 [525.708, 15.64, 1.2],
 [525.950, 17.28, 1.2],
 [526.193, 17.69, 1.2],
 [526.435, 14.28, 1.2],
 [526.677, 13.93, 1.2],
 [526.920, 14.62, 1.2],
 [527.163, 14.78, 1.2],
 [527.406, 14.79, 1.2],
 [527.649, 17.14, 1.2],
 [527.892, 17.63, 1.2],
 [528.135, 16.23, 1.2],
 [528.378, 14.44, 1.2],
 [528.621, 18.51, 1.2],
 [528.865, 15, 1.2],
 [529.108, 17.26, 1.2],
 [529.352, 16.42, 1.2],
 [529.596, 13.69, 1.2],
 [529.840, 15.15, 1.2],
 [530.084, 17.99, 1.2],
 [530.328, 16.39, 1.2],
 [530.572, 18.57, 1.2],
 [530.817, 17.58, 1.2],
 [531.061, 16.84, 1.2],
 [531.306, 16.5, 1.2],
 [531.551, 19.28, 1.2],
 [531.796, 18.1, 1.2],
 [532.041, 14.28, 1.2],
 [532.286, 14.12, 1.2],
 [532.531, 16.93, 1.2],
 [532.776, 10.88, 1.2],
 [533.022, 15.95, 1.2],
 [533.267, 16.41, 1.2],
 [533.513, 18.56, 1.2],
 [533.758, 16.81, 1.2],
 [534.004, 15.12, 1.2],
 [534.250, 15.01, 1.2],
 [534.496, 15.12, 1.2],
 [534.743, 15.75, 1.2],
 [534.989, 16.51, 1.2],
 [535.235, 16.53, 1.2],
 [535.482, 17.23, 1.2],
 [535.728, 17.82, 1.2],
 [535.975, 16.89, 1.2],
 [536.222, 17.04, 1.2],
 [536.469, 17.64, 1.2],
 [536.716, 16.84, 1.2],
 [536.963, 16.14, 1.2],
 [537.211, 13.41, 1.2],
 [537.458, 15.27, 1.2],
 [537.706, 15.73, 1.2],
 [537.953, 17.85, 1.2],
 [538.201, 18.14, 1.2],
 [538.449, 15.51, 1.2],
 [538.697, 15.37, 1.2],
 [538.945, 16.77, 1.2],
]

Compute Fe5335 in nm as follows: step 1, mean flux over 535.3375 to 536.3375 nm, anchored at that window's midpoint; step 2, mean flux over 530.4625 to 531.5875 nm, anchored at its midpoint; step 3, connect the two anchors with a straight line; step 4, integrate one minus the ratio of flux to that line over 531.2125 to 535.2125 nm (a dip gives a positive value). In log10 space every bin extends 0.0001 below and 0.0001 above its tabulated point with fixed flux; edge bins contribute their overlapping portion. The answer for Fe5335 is 0.338 nm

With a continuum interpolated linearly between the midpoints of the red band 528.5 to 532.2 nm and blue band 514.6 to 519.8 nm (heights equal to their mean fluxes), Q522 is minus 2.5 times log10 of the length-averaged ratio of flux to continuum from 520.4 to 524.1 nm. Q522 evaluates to -0.07 mag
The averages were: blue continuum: 14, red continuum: 16.7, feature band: 16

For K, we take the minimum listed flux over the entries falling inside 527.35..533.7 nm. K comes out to 10.88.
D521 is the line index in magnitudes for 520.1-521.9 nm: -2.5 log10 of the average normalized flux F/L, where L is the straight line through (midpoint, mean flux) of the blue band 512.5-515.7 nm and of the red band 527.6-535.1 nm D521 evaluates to 0.01 mag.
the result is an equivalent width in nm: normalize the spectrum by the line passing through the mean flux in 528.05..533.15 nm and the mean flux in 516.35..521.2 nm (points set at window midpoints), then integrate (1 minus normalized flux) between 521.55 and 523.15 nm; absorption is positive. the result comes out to -0.225 nm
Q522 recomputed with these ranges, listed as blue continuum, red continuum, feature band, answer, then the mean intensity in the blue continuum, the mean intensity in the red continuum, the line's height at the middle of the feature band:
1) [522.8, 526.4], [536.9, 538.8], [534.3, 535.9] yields -0.025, 16.6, 15.9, 16.1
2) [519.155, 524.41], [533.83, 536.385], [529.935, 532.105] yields -0.074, 15.9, 16.3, 16.2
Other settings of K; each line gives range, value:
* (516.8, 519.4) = 9.401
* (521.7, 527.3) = 13.79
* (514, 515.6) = 13.04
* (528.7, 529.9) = 13.69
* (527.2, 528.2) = 14.79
